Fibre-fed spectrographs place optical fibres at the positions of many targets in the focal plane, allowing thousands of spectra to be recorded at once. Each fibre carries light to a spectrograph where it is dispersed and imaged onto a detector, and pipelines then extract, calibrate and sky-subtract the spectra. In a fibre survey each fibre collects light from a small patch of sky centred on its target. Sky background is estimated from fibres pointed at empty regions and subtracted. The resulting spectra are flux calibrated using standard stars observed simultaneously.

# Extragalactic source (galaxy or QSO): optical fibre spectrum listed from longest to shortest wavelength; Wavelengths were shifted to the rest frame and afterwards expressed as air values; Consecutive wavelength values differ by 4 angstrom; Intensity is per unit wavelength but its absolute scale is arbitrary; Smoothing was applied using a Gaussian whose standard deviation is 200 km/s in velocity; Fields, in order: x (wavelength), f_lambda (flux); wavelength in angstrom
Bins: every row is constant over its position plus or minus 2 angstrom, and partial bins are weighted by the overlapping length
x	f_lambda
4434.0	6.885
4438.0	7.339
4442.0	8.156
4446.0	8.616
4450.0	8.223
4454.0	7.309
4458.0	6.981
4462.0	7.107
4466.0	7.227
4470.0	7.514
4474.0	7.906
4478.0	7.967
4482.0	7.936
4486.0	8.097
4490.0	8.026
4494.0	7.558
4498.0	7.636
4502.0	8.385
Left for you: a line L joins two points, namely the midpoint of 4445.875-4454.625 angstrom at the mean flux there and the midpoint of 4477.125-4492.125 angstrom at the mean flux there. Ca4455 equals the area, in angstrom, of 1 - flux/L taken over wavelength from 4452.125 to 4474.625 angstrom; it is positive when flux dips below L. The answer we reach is 2.03 angstrom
